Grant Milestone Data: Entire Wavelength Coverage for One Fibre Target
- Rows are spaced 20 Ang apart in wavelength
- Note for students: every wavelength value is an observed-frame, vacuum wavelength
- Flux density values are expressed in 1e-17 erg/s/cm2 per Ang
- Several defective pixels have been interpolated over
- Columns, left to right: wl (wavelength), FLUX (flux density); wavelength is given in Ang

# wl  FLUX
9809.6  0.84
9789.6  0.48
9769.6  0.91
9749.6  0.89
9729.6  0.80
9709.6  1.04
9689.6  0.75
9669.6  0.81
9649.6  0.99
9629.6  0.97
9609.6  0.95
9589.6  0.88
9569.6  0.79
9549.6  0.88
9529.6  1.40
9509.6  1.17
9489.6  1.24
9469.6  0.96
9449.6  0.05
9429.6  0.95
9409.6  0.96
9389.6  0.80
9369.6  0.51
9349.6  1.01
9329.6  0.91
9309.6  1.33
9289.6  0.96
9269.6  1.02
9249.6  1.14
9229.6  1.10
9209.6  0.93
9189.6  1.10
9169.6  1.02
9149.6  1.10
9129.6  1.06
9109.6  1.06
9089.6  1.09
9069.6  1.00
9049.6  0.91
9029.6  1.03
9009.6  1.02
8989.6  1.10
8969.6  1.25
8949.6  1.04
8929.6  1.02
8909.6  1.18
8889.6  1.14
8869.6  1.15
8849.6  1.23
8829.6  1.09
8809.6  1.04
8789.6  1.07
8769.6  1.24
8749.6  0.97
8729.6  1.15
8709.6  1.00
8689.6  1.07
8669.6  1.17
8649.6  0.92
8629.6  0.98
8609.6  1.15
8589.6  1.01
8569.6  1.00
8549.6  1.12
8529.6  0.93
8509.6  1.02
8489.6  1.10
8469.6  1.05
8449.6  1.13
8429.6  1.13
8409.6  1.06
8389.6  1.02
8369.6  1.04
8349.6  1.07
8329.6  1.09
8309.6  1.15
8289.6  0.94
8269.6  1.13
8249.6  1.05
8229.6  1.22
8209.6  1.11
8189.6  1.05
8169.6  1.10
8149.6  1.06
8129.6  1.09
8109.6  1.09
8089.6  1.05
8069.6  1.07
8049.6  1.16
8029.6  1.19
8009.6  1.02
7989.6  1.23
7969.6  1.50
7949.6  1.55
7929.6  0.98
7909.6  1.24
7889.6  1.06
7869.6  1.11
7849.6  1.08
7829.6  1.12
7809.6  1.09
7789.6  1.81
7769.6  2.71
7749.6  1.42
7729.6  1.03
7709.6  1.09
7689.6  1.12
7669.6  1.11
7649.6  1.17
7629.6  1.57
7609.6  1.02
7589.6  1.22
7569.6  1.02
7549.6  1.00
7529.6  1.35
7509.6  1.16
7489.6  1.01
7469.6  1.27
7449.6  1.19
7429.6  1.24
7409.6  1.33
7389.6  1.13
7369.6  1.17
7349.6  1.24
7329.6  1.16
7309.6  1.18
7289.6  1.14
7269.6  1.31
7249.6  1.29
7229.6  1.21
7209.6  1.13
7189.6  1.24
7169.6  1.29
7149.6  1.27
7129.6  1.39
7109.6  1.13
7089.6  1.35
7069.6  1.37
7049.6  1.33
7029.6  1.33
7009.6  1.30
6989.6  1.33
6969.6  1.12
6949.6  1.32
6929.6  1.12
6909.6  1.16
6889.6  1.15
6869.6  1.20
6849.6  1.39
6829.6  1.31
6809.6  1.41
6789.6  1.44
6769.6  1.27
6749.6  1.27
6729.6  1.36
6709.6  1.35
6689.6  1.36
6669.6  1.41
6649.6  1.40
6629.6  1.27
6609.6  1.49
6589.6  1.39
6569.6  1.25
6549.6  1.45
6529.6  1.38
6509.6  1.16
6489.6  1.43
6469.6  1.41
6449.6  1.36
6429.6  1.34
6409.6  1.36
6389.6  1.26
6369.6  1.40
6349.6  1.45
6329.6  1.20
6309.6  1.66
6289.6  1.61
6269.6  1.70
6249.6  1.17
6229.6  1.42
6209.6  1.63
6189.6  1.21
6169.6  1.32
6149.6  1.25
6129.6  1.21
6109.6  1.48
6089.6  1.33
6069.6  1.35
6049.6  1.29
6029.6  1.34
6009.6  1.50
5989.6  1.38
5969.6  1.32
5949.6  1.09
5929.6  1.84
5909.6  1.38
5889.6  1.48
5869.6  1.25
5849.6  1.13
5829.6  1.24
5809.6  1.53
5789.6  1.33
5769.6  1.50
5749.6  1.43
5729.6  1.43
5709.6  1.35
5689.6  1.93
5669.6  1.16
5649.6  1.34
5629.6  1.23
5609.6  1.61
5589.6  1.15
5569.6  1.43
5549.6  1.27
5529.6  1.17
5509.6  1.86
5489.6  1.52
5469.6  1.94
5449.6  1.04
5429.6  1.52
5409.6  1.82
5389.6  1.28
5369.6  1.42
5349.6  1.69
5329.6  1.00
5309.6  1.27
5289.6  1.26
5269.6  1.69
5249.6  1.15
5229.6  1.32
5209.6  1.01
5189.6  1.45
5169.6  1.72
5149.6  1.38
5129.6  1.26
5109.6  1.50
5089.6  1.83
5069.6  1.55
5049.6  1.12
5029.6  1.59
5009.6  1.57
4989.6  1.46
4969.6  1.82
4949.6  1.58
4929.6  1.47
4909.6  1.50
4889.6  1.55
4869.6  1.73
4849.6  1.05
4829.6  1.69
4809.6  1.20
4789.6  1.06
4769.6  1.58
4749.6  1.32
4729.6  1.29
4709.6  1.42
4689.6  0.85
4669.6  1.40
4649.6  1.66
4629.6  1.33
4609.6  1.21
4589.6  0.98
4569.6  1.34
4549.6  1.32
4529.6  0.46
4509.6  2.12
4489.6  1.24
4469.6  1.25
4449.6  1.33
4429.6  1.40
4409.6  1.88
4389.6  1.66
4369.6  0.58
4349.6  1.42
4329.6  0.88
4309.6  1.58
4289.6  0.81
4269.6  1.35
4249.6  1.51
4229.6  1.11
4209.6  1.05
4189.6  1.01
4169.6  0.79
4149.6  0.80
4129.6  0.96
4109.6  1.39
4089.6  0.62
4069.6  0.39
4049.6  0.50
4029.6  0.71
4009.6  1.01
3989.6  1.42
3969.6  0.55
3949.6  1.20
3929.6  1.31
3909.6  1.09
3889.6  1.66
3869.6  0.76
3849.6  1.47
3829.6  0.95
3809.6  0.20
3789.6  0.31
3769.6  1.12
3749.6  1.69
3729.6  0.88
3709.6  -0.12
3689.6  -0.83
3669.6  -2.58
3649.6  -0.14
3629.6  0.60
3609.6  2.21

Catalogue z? 0.183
